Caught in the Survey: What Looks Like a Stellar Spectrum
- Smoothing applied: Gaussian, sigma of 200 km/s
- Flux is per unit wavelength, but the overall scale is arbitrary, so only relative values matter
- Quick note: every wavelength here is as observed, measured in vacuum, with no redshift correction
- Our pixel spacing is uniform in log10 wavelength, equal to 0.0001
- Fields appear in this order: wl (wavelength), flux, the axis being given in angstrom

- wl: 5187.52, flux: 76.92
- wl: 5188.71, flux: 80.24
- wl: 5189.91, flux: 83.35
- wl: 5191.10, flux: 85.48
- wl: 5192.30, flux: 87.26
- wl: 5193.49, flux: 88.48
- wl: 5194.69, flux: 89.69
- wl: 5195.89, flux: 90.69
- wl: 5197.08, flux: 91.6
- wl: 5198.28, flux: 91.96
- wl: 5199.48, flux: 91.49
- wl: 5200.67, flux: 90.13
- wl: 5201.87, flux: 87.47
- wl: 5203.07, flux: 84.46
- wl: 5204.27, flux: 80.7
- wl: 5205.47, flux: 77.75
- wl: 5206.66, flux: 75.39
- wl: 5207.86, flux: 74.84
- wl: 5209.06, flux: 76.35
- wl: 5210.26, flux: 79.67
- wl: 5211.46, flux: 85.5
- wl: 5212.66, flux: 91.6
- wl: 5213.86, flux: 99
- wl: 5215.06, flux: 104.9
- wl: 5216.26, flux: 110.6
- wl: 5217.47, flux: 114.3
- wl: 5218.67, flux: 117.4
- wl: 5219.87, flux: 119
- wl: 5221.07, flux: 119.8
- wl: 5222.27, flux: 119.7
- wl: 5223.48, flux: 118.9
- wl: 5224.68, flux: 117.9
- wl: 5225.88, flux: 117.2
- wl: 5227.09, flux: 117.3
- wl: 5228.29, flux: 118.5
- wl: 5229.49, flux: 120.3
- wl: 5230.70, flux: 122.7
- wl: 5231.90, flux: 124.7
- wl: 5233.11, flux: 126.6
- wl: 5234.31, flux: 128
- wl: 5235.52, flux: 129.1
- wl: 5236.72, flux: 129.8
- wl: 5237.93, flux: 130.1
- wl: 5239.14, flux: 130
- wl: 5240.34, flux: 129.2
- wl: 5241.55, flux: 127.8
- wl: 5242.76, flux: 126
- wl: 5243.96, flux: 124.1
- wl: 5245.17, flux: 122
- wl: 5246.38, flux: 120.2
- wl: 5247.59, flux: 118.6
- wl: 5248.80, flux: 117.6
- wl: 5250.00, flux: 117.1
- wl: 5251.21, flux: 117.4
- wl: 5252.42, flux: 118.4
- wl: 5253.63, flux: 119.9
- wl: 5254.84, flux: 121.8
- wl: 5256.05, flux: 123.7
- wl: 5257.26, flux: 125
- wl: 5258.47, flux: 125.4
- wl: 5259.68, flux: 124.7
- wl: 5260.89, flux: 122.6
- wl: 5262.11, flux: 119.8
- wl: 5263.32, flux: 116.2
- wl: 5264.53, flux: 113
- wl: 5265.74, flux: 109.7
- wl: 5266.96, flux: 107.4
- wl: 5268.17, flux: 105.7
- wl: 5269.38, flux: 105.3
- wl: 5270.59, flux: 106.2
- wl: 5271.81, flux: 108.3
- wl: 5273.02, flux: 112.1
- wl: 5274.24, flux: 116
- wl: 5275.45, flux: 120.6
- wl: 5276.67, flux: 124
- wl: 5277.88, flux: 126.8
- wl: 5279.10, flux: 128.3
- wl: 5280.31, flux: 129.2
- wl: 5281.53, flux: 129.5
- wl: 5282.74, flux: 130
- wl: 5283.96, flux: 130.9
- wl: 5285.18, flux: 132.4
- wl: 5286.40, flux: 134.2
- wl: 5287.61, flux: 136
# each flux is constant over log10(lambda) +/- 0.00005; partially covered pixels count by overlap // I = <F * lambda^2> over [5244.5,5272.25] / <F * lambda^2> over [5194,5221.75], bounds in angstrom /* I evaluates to 1.28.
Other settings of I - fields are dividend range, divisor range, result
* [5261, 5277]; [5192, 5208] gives 1.34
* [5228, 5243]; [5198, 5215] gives 1.50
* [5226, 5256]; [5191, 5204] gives 1.41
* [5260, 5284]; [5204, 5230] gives 1.17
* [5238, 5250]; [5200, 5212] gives 1.55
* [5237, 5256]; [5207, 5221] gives 1.27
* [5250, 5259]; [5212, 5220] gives 1.15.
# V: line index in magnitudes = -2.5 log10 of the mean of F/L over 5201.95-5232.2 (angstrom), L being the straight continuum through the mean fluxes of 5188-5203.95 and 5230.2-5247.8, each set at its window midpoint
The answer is 0.04 mag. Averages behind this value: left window 87.7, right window 126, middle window 103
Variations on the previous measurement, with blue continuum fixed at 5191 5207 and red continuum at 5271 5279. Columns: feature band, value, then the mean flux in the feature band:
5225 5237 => -0.23 mag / 123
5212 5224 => -0.17 mag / 111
